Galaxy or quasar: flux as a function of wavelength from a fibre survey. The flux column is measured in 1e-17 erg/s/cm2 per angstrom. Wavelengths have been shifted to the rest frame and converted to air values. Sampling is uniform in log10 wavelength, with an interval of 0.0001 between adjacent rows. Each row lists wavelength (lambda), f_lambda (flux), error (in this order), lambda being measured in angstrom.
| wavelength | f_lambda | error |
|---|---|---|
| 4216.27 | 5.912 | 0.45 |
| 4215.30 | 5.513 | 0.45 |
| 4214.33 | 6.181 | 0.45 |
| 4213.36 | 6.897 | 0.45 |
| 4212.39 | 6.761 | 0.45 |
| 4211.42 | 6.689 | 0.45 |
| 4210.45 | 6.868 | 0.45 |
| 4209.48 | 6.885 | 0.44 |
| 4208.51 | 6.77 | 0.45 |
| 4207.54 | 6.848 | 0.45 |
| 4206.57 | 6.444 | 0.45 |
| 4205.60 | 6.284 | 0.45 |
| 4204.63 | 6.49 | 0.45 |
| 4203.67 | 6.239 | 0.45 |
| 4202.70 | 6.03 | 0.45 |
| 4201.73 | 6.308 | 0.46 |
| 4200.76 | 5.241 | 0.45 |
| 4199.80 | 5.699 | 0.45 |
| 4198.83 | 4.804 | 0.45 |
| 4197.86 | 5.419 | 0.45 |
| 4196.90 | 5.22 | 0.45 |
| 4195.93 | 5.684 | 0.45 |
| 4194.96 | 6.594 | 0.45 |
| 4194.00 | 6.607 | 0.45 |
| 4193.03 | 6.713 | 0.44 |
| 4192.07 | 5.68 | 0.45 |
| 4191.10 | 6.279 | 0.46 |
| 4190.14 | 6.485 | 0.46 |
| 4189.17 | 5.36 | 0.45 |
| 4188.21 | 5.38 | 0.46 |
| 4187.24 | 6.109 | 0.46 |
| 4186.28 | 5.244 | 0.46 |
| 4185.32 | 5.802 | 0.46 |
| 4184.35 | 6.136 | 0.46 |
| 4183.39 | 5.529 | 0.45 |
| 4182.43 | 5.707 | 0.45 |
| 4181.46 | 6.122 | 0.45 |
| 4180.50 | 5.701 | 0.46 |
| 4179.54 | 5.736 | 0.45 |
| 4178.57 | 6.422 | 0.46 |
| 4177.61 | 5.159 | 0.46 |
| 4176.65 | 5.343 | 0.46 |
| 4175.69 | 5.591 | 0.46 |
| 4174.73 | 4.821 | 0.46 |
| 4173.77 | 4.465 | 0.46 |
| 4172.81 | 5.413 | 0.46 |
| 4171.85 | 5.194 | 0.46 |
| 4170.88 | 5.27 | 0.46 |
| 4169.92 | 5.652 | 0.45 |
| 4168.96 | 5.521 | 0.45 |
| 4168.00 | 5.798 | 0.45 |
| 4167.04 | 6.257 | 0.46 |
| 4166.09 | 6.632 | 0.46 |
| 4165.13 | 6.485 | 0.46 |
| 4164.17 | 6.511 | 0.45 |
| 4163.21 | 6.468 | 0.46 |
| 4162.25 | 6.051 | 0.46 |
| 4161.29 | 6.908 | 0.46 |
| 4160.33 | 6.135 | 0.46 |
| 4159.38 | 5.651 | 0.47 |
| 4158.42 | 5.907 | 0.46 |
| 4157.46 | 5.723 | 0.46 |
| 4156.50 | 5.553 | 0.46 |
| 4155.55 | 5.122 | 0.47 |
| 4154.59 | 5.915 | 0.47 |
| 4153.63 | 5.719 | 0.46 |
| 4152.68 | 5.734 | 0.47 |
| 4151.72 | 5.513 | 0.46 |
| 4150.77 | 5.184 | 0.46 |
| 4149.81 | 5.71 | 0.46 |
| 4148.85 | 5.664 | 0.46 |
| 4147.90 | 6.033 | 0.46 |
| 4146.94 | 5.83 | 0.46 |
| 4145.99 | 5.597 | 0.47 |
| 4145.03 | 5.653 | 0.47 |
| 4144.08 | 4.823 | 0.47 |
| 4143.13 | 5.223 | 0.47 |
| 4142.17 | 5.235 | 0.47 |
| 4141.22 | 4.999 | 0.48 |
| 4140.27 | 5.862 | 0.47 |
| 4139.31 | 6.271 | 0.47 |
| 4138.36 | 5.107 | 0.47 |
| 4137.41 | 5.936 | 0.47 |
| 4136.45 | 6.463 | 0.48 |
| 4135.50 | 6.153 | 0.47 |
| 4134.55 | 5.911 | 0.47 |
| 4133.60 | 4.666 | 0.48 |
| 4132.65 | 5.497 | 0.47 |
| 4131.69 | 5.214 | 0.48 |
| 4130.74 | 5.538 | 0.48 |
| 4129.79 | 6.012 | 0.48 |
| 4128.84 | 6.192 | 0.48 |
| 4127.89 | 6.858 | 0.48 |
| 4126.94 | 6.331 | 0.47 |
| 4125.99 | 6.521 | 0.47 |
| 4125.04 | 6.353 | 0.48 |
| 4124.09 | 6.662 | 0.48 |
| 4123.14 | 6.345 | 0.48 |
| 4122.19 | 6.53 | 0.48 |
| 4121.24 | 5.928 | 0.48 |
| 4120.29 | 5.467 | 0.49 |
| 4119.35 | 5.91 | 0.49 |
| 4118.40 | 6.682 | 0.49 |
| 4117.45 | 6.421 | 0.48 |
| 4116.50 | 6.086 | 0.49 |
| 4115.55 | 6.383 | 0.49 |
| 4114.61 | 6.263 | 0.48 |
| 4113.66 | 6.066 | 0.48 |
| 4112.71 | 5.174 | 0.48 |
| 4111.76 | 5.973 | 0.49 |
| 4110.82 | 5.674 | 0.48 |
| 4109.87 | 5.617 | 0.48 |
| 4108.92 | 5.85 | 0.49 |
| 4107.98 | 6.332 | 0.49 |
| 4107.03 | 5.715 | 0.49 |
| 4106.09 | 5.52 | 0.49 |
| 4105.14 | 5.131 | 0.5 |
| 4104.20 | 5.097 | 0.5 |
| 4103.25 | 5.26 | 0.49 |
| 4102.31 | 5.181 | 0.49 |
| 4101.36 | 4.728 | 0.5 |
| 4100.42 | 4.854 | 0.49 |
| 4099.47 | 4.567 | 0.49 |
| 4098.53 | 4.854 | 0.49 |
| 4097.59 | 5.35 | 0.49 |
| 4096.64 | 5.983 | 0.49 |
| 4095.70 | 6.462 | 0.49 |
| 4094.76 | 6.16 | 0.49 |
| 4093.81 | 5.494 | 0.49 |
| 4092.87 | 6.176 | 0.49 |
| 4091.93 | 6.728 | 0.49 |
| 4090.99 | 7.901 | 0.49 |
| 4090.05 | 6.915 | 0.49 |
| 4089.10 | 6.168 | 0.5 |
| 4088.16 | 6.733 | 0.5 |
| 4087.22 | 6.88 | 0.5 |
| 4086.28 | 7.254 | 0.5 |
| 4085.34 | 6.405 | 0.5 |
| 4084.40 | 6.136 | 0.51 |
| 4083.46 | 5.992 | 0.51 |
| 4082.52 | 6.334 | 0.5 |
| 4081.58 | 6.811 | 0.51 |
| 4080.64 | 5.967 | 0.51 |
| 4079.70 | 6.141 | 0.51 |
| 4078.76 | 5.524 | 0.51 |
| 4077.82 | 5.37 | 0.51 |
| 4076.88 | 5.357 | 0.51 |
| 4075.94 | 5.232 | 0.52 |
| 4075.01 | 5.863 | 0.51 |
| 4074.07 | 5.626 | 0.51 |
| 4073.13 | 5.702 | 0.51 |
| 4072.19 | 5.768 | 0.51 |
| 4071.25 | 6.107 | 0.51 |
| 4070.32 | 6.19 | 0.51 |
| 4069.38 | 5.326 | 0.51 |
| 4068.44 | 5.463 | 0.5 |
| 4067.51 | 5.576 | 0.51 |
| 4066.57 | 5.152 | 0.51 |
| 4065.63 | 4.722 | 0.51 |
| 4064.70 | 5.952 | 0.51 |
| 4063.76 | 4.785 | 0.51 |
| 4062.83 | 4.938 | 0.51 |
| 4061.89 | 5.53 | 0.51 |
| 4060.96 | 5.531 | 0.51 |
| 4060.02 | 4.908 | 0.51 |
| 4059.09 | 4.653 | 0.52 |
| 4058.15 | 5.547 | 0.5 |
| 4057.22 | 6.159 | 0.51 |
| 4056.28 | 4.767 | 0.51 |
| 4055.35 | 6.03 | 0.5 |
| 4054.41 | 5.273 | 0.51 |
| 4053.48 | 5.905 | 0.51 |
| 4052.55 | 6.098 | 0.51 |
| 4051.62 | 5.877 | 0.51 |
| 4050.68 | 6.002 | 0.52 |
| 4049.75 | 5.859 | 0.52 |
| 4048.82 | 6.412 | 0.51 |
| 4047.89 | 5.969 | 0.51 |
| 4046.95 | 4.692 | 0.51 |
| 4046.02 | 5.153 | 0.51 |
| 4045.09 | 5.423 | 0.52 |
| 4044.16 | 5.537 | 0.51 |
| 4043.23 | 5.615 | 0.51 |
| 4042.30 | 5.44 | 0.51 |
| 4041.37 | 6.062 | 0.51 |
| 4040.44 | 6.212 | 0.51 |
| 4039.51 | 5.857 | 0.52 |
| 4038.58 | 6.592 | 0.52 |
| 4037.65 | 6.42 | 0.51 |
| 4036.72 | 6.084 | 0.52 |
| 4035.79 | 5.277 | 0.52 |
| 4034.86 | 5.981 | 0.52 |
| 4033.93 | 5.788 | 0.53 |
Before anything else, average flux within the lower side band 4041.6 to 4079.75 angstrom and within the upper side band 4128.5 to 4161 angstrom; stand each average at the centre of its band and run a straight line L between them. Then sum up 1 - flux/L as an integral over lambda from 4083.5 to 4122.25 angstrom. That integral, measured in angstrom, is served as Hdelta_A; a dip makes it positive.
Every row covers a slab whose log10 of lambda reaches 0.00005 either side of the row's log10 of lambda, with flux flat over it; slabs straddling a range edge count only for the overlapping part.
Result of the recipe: -2.5 angstrom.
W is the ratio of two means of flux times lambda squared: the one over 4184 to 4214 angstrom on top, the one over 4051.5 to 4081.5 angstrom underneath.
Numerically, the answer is 1.18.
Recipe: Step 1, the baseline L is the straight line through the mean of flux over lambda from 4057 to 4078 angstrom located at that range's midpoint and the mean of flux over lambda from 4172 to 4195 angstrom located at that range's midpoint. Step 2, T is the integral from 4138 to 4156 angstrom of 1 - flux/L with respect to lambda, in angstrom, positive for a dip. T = 0.4 angstrom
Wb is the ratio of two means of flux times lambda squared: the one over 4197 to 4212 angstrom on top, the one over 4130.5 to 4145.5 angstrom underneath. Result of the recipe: 1.15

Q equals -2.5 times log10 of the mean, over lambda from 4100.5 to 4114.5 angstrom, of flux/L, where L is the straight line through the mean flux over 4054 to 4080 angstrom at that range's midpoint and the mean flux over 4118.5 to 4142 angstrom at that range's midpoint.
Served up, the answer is 0.05 mag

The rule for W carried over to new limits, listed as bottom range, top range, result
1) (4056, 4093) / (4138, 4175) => 1.01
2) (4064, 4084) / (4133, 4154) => 1.01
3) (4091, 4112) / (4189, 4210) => 1.14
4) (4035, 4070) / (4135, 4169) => 1.09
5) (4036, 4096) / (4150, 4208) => 1.05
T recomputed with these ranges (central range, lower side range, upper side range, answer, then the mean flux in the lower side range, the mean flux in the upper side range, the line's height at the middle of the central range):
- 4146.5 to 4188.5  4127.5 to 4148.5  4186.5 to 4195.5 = 1.2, 5.68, 6.11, 5.92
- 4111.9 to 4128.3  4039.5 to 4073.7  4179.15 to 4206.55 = -1.5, 5.57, 5.89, 5.72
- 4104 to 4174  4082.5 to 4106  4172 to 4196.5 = 0.1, 5.93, 5.75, 5.84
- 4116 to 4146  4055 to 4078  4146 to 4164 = -0.9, 5.45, 5.83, 5.73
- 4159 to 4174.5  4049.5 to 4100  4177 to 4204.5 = -0.1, 5.82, 5.84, 5.84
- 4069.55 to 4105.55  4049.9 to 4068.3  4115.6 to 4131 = -0.6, 5.45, 6.25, 5.81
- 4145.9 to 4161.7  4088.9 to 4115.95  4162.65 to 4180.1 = -0.1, 5.77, 5.71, 5.72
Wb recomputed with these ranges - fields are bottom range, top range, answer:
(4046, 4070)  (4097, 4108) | 0.97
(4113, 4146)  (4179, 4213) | 1.06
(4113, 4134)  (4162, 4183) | 0.97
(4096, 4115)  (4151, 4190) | 1.09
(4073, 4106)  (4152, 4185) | 1.02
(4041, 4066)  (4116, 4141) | 1.13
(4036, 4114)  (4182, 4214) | 1.12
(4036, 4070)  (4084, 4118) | 1.08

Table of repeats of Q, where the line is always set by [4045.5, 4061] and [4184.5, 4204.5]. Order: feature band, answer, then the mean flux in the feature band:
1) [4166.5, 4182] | 0.05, 5.53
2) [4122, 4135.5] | -0.06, 6.04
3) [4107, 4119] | -0.06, 6.02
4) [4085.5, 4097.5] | -0.16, 6.53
